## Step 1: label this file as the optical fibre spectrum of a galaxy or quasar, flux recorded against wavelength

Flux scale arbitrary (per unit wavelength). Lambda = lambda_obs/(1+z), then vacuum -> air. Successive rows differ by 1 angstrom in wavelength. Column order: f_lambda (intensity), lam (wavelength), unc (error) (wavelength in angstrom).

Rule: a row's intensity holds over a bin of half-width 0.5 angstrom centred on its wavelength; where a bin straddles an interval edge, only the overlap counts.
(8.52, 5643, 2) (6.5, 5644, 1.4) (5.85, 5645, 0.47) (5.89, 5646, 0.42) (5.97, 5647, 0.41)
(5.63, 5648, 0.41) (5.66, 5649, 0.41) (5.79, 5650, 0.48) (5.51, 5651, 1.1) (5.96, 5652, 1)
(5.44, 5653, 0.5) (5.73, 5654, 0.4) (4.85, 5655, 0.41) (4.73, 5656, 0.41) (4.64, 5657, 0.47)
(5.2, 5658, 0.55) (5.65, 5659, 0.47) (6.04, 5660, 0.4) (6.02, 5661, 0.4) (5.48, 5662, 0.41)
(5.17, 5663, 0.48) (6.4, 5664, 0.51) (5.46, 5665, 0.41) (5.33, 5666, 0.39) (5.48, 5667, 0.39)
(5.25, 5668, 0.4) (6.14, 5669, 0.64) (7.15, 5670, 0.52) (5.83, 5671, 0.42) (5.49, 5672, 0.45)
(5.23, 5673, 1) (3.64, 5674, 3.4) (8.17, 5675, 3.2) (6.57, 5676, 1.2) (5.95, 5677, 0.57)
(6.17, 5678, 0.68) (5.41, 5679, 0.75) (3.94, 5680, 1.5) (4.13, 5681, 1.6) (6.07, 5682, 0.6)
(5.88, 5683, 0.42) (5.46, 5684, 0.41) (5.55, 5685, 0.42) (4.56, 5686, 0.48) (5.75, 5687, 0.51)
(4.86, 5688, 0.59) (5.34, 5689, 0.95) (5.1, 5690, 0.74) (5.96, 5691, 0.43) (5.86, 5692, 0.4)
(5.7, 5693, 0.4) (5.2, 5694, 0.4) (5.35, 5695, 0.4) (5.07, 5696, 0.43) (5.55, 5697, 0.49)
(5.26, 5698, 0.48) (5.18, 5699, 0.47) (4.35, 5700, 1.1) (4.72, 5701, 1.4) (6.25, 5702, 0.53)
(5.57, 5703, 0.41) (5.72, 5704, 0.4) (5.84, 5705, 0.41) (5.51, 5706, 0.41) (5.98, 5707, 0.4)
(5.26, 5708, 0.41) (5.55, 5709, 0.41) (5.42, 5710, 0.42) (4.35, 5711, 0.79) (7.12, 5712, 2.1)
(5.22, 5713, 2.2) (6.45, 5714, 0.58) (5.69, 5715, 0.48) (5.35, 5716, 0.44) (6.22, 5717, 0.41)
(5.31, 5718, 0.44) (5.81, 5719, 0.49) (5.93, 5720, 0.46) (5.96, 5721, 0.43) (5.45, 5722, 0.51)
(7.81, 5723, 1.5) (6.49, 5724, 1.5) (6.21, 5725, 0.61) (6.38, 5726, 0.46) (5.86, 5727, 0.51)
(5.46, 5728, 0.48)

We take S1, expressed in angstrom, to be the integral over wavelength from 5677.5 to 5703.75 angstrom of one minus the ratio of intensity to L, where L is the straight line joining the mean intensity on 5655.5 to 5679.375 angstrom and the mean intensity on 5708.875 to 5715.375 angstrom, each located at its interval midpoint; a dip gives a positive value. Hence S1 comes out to 1.7 angstrom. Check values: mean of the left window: 5.69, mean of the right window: 5.69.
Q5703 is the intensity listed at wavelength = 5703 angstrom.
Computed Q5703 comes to 5.57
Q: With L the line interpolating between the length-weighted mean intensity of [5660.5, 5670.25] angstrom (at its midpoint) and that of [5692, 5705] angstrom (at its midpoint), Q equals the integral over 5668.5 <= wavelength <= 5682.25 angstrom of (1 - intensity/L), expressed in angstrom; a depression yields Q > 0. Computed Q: -0.1 angstrom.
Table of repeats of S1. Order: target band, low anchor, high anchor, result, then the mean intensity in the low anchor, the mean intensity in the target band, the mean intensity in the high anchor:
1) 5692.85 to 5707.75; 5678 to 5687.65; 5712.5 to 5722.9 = 0.3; 5.24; 5.41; 5.82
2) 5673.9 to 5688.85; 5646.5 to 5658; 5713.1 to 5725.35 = 0.4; 5.44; 5.52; 6.03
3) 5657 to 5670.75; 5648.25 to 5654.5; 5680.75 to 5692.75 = -0.3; 5.68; 5.71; 5.41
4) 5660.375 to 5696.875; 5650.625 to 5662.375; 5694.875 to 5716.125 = -0.7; 5.44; 5.56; 5.49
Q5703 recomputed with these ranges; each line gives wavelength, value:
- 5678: 6.17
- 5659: 5.65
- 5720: 5.93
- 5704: 5.72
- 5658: 5.2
